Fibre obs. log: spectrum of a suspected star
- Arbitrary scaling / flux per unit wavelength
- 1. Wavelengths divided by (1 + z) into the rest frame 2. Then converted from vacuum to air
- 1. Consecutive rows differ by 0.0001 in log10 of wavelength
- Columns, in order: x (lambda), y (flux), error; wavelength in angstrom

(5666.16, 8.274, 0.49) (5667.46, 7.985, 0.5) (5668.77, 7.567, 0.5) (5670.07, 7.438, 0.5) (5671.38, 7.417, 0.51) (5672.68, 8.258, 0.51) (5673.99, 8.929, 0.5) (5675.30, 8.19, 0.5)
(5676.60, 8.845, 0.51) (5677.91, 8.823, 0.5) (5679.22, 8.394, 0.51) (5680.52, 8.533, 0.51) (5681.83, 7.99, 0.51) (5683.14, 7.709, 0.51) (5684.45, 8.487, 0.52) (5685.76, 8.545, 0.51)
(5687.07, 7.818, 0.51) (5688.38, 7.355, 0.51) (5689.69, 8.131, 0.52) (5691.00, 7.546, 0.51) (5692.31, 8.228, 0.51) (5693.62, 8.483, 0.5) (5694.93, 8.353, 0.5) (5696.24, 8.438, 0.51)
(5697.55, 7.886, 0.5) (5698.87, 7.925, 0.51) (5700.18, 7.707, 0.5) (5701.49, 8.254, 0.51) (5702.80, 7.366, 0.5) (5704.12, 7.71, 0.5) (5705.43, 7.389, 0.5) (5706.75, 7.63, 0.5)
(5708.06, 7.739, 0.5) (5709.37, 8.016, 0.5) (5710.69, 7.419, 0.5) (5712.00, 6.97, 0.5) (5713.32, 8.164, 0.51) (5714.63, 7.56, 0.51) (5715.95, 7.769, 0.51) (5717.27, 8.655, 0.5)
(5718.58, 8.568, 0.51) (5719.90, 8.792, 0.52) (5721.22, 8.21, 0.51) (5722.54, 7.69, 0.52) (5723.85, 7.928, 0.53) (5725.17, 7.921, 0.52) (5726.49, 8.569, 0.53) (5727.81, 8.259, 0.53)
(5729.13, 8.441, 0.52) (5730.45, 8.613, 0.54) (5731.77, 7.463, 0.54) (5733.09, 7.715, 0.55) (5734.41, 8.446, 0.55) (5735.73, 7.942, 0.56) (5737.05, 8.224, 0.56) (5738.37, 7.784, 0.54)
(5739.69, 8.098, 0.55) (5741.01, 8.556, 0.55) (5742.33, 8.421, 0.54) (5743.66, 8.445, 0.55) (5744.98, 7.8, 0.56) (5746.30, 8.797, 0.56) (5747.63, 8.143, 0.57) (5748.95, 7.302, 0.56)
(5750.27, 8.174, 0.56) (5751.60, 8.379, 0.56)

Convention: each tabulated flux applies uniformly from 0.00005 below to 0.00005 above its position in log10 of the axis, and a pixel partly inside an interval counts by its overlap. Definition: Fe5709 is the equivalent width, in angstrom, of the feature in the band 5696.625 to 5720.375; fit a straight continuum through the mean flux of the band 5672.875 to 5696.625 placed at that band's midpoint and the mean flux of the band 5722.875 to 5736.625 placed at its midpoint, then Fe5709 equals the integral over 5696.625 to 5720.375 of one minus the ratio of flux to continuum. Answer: 0.9 angstrom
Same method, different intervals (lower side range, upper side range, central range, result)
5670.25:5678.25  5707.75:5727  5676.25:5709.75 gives 0.6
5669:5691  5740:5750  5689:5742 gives 1.1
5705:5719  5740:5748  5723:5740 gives 0.1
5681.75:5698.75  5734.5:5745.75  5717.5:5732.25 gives -0.2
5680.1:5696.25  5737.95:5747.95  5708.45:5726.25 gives 0.5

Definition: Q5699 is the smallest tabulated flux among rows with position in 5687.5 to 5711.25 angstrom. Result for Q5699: 7.355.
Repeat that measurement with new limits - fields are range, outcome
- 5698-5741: 6.97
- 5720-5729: 7.69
